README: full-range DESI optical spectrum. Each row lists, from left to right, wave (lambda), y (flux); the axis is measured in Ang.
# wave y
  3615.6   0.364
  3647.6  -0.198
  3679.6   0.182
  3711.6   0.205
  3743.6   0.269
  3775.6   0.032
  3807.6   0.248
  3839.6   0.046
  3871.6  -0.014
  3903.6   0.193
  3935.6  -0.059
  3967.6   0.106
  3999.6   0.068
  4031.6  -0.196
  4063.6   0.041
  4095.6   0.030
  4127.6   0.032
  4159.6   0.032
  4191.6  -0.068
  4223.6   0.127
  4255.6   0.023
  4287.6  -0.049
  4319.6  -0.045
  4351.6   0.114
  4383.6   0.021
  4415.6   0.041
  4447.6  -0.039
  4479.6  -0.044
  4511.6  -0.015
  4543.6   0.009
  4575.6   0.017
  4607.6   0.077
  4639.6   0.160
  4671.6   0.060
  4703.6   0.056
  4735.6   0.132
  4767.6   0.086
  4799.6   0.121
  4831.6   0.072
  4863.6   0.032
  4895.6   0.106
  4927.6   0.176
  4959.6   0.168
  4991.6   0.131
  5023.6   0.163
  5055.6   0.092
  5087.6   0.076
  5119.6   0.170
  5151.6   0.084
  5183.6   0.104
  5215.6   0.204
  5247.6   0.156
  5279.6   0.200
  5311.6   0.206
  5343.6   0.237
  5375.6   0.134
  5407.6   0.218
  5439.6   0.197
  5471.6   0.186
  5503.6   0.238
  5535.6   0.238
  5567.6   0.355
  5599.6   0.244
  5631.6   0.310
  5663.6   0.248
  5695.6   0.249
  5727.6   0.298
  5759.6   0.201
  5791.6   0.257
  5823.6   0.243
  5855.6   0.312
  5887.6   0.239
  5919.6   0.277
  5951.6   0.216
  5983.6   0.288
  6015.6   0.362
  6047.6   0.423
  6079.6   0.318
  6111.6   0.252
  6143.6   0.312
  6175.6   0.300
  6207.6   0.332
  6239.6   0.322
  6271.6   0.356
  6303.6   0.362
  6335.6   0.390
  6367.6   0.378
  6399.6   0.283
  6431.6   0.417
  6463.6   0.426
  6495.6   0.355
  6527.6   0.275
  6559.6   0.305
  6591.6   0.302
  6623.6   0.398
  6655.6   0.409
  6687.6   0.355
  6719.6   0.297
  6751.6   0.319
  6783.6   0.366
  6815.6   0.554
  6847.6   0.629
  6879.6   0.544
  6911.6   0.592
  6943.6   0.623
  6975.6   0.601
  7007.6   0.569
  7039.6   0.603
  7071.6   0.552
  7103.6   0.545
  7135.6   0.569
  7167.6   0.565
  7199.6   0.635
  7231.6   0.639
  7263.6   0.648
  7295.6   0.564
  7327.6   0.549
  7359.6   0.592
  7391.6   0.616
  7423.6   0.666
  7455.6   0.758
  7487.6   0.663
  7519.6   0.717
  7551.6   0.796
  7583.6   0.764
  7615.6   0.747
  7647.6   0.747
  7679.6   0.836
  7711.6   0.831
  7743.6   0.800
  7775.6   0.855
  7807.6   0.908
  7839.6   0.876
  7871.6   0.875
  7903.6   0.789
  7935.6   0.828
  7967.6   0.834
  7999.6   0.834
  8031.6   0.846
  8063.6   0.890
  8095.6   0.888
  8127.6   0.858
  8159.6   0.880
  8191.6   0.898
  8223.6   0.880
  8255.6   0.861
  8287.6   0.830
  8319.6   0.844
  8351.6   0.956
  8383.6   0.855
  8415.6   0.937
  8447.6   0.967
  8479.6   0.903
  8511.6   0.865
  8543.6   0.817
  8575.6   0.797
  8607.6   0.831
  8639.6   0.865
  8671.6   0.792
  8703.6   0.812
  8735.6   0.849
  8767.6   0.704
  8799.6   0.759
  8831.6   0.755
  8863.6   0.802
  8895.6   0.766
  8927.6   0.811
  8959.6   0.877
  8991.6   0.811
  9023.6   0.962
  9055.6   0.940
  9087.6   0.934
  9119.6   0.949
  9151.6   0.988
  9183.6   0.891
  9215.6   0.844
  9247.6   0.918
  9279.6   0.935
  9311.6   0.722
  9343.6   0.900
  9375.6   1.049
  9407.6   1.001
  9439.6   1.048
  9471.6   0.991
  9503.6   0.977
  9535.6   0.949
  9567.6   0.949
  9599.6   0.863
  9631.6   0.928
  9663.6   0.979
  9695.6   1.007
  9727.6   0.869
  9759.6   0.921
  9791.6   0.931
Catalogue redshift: 0.71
